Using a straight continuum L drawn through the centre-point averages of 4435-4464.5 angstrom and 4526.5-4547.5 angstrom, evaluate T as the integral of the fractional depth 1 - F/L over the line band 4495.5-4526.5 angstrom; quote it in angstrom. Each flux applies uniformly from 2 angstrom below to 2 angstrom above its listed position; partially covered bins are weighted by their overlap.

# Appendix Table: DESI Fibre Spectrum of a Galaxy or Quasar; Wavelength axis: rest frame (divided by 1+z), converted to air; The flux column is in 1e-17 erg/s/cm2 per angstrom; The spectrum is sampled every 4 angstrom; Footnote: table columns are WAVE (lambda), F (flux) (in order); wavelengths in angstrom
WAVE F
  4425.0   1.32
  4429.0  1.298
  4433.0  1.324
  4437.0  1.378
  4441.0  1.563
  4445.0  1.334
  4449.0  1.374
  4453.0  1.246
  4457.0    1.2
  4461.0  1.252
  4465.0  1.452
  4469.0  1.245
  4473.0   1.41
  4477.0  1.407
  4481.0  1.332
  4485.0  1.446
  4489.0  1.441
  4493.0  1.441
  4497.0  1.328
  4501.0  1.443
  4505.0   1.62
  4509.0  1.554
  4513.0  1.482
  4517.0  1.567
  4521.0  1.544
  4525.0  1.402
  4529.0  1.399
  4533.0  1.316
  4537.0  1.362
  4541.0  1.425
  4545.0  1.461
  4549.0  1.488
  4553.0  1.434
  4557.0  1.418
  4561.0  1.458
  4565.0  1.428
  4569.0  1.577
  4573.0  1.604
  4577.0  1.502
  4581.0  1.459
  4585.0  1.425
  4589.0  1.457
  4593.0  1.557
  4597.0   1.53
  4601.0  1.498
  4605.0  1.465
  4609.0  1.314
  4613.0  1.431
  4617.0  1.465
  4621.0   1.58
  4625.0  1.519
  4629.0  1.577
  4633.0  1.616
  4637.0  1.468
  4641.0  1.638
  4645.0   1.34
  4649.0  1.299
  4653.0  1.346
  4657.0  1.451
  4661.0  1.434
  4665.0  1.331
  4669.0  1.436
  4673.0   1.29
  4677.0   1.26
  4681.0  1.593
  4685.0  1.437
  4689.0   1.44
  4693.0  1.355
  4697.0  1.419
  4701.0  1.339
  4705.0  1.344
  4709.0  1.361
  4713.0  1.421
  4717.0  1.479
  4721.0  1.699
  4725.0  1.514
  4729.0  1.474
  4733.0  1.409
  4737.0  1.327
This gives -2.6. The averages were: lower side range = 1.34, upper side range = 1.4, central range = 1.5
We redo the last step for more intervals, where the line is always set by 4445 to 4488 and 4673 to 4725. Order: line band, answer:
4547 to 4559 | -0.7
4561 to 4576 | -1.6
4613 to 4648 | -2.8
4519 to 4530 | -0.7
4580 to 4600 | -1.5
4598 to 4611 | -0.4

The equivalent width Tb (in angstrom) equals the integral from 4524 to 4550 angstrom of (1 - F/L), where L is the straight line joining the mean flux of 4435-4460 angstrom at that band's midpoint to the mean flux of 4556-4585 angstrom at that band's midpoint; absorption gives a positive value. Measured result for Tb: 0.8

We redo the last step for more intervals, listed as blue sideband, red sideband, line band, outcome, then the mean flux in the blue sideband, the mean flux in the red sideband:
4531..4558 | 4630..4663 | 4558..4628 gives -2.6 angstrom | 1.41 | 1.45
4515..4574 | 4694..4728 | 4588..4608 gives -0.6 angstrom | 1.46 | 1.45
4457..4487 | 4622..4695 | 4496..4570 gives -4.2 angstrom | 1.35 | 1.44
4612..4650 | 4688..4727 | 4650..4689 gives 1.9 angstrom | 1.5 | 1.44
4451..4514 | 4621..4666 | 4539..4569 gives -0.6 angstrom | 1.39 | 1.46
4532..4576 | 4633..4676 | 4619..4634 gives -1.6 angstrom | 1.46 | 1.41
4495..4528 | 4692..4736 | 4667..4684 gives 0.6 angstrom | 1.49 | 1.44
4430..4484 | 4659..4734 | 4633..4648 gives -0.9 angstrom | 1.35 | 1.42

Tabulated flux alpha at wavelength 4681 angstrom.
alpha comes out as 1.593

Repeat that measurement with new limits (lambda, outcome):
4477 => 1.407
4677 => 1.26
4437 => 1.378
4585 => 1.425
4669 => 1.436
